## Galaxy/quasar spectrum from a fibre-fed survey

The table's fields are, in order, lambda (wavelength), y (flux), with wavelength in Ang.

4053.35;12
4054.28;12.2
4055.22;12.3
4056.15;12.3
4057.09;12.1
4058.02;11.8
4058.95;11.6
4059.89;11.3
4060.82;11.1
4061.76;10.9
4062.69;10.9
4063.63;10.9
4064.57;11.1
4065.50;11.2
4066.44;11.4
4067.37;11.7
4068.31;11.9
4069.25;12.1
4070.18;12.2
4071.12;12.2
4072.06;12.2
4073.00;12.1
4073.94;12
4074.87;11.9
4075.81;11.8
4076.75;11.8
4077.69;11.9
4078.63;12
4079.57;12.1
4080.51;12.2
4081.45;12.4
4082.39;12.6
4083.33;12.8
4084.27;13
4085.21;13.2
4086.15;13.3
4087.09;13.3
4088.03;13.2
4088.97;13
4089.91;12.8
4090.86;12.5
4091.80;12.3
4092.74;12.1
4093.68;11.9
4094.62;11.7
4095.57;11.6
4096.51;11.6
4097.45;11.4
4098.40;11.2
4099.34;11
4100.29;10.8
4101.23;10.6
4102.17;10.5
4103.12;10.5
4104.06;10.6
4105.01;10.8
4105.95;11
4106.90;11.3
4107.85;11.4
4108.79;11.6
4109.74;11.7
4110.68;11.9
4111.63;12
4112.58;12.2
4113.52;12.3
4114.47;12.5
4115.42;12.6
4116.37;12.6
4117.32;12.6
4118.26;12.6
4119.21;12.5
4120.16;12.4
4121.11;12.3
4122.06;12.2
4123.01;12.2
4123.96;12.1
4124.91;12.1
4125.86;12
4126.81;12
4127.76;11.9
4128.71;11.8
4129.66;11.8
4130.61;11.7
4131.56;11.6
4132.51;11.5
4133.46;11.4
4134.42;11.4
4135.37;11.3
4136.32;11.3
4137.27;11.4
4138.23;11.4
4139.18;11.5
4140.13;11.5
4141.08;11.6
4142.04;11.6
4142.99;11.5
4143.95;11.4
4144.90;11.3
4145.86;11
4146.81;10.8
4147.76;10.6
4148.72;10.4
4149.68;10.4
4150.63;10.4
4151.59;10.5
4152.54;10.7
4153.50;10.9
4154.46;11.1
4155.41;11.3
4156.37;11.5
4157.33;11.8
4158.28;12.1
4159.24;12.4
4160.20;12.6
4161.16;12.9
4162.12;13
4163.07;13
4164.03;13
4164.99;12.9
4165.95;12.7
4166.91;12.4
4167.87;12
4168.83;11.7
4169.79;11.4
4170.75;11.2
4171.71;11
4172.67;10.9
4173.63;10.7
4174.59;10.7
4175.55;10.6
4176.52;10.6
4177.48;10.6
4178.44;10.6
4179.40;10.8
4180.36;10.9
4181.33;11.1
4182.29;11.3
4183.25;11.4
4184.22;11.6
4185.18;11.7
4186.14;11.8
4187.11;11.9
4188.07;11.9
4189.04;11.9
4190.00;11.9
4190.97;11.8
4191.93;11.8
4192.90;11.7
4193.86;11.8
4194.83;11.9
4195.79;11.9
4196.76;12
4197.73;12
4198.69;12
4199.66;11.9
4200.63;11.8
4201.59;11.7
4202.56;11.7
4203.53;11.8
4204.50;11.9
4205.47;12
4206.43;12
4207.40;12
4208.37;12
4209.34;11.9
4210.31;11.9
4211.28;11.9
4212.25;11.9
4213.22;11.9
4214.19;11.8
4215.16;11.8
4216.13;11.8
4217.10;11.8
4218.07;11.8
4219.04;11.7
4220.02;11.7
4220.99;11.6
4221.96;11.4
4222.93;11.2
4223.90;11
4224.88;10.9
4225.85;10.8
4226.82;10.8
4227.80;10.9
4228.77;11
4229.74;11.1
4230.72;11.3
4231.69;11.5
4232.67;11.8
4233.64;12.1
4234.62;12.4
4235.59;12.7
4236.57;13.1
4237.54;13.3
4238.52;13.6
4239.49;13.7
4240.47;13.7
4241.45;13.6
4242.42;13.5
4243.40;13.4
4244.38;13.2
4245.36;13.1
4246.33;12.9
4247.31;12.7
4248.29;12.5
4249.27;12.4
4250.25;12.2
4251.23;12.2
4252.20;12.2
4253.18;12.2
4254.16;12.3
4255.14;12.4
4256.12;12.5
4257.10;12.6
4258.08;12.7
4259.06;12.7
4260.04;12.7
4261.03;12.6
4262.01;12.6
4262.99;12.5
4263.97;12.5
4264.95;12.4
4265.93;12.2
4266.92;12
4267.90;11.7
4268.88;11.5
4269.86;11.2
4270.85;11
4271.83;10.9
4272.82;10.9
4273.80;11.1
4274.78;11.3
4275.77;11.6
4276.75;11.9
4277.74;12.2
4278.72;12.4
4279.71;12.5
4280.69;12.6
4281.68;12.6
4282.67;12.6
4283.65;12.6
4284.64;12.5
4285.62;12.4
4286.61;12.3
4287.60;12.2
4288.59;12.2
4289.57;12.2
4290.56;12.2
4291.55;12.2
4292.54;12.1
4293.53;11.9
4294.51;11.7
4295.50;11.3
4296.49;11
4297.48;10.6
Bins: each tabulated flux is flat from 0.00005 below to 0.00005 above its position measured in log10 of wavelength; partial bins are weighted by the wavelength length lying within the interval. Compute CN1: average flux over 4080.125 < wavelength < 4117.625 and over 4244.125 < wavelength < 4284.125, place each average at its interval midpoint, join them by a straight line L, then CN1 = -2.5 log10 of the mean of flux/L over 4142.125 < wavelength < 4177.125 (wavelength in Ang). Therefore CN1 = 0.053 mag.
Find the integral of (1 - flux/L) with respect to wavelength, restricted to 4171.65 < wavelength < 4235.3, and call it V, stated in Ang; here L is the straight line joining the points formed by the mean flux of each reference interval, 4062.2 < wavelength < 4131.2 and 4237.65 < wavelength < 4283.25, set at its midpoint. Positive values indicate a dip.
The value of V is 3.60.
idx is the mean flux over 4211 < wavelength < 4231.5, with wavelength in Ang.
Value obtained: 11.4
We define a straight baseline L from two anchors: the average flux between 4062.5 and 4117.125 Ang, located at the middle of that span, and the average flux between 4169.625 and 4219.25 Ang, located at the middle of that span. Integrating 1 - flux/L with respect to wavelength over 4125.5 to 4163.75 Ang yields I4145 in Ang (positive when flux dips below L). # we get 0.71 Ang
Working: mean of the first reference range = 11.9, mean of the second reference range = 11.6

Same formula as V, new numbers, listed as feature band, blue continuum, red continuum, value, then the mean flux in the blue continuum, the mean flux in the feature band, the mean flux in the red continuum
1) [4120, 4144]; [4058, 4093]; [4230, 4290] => 0.9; 12.1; 11.7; 12.4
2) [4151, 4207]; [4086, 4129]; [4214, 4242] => 1.2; 11.9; 11.7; 11.9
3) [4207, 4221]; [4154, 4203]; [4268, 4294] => -0.1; 11.7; 11.8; 12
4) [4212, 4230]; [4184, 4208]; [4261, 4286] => 0.7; 11.9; 11.4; 12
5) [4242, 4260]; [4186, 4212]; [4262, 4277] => -1.4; 11.9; 12.6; 11.7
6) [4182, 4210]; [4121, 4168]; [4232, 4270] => 0.7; 11.7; 11.8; 12.6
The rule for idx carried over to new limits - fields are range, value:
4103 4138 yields 11.8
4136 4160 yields 11.2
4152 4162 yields 11.8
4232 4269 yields 12.6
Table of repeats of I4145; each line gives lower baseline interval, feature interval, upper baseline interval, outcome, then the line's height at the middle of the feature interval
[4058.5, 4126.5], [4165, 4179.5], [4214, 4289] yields 0.9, 12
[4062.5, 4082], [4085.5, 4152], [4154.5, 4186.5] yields 0.3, 11.7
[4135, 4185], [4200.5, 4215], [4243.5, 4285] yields -0.1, 11.8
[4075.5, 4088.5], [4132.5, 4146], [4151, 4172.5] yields 0.7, 12.1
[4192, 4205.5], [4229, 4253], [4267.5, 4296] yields -1.5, 11.9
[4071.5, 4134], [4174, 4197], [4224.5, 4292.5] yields 1.3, 12.1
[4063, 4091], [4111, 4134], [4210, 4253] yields 0.1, 12.2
